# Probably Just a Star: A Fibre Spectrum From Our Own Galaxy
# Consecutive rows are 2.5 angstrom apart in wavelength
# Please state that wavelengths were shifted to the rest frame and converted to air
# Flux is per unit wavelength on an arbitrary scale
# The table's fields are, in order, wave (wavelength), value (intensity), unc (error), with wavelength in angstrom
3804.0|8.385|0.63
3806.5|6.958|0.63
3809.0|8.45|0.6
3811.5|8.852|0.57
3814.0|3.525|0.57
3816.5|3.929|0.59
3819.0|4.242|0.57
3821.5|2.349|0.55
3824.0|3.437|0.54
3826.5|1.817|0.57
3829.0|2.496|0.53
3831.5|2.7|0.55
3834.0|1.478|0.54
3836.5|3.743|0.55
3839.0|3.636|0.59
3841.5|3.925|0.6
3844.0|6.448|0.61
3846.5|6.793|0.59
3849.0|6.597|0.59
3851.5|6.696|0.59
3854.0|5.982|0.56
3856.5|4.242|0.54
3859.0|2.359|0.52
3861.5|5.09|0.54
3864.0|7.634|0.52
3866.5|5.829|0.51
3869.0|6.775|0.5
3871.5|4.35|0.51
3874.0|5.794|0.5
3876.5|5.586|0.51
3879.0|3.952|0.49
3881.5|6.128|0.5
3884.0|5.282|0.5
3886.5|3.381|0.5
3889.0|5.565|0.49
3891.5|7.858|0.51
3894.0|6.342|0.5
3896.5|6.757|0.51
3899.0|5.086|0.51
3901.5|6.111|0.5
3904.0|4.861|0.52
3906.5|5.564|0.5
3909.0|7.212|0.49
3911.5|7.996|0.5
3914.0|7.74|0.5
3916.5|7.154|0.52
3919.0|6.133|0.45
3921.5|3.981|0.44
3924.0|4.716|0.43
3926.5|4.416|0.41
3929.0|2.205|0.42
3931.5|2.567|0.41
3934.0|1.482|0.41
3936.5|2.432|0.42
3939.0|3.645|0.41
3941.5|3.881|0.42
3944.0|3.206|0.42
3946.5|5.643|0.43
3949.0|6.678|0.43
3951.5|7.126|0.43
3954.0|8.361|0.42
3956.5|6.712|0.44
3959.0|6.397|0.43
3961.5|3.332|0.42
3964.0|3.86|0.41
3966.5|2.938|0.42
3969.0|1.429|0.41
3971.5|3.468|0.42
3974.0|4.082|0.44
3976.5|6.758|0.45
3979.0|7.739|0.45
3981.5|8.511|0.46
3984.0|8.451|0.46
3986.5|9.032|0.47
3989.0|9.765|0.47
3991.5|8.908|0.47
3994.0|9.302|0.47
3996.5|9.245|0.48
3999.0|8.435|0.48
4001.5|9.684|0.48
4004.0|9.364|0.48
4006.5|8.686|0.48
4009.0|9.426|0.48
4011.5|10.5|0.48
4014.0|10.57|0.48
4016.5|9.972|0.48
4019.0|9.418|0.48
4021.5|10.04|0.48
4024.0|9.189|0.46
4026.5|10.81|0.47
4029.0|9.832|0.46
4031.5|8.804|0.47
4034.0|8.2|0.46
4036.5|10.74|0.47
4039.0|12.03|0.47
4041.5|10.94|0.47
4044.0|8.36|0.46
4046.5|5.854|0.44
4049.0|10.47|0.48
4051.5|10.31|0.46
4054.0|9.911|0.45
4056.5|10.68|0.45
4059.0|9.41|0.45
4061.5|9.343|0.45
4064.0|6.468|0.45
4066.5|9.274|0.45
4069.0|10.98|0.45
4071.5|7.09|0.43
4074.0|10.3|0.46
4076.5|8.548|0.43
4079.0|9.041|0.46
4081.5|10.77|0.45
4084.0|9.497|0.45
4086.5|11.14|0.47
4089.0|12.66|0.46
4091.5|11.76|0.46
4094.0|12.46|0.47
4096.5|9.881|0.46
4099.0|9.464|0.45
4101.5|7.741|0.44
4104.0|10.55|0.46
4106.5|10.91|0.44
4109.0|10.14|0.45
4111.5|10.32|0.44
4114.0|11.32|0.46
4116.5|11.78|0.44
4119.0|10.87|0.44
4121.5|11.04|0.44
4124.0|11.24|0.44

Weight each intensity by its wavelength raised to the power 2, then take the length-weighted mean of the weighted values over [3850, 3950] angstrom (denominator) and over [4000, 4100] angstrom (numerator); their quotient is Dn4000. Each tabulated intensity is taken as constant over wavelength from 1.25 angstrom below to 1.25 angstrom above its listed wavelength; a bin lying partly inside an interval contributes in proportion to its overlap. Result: 2.03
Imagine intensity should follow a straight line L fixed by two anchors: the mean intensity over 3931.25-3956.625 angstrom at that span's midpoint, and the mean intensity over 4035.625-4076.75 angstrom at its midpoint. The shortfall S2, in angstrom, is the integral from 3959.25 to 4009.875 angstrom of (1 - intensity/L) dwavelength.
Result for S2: -4.01 angstrom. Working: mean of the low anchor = 4.7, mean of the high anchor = 9.46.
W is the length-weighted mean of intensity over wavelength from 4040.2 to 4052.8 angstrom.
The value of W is 9.2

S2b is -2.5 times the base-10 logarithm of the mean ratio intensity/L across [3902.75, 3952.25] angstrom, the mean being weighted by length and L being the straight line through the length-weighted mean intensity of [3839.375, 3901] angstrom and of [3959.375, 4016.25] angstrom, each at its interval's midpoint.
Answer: 0.30 mag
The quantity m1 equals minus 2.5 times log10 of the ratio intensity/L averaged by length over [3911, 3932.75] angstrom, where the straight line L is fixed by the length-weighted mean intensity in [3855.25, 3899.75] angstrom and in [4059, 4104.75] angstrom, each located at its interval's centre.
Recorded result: 0.23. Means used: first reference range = 5.45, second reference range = 9.81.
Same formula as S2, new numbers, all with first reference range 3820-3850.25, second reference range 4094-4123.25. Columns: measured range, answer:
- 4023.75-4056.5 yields -3.4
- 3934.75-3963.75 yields 6.6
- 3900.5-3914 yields -2.2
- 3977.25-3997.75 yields -3.5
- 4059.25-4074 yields 1.0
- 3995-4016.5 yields -4.2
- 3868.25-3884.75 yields -2.0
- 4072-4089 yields -0.3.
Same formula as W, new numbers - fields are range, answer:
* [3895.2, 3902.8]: 5.98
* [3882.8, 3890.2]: 4.73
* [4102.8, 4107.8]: 10.7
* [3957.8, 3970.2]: 3.59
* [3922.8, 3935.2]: 3.08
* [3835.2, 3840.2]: 3.67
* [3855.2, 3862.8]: 3.94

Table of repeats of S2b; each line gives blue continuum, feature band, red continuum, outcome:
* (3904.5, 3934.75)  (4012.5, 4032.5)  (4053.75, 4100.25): -0.19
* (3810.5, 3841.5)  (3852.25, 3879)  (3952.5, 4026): -0.18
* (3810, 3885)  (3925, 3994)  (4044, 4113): 0.33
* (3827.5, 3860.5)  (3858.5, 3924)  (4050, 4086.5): -0.07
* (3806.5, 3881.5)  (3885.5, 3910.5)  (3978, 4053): 0.07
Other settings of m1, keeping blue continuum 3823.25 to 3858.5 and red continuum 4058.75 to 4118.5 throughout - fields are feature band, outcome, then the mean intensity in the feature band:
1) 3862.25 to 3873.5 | -0.24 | 6.08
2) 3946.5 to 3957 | -0.03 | 7.07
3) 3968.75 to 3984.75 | 0.25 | 5.97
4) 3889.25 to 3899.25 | -0.19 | 6.56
